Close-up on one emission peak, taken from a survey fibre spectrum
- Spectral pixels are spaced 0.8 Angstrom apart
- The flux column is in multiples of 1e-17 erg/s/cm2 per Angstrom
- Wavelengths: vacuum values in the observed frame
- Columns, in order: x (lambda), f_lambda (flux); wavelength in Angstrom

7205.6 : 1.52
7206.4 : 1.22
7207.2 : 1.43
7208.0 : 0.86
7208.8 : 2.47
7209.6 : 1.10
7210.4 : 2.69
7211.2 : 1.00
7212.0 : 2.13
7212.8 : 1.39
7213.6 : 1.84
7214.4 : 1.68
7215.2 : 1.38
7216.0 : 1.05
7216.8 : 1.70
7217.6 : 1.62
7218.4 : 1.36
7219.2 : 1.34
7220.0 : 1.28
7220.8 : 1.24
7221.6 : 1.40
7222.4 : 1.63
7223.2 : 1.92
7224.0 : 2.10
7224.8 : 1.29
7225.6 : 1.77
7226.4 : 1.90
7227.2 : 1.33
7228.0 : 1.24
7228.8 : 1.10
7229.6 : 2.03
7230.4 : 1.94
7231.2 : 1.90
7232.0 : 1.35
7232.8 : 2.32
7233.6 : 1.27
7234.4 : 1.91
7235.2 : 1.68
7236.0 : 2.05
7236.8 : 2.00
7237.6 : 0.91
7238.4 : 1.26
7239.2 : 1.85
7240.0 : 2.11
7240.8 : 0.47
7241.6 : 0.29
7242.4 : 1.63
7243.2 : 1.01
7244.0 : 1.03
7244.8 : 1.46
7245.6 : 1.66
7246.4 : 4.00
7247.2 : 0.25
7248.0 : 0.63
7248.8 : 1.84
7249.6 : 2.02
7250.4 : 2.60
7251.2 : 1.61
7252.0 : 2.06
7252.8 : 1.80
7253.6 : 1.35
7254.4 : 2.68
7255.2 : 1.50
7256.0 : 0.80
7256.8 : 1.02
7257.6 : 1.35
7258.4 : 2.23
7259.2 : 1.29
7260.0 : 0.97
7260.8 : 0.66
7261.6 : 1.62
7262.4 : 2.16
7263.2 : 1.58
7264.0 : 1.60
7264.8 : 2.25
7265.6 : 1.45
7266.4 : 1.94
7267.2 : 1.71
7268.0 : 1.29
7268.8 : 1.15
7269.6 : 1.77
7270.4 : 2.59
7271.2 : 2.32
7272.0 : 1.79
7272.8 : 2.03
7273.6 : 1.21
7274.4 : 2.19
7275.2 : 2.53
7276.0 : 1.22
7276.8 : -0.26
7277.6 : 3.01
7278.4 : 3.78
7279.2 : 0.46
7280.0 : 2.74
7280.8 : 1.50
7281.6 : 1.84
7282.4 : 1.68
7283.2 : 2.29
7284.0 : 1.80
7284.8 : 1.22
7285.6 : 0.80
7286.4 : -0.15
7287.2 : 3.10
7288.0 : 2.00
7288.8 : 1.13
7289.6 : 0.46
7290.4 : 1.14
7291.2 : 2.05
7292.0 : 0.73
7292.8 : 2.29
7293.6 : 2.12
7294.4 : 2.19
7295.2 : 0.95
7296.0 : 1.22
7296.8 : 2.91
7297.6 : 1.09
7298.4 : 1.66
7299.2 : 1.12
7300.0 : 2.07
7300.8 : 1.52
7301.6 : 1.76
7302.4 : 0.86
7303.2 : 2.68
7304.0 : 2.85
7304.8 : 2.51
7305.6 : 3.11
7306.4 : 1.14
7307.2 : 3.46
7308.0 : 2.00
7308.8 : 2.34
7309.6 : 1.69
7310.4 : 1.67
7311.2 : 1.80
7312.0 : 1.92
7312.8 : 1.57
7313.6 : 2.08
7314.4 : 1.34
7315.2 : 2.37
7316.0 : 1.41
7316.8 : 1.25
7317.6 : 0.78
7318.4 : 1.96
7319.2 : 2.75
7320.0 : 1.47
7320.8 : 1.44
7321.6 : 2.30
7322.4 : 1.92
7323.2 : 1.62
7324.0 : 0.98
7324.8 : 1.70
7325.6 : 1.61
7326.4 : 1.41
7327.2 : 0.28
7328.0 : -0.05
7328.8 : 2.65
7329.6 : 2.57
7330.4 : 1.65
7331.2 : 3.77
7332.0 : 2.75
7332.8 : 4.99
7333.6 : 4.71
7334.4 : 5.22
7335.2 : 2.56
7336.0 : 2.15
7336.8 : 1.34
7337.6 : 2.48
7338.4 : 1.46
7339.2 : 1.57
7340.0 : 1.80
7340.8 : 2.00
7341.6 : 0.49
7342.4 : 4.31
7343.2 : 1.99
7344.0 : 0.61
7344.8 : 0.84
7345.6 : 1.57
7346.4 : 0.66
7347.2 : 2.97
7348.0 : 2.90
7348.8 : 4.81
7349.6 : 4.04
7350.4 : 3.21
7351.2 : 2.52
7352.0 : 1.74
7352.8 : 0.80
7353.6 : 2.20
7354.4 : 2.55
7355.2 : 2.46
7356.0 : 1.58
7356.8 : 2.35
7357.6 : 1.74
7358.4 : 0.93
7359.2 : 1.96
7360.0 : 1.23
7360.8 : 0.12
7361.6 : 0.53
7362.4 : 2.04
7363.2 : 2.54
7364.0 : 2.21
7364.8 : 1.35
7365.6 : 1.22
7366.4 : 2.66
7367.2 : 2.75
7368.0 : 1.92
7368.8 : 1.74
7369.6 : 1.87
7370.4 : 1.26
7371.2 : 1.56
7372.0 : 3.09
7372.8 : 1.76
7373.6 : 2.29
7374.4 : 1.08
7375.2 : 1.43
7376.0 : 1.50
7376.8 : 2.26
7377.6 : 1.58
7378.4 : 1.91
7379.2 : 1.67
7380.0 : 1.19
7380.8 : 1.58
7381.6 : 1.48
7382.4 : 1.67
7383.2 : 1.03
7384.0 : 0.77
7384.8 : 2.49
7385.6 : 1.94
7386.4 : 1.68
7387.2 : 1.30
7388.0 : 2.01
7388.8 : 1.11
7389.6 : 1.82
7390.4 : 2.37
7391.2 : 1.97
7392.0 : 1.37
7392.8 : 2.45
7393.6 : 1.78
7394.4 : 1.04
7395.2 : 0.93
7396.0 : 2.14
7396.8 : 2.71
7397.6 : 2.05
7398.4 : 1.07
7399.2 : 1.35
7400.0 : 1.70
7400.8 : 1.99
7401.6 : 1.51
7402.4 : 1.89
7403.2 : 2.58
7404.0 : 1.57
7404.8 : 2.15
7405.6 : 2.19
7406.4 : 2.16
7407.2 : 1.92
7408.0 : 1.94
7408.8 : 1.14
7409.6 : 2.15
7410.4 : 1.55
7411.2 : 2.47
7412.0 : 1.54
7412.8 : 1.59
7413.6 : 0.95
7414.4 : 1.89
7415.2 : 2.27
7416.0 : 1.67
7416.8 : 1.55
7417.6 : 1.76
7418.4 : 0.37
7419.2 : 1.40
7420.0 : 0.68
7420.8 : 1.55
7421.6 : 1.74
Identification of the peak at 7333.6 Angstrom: [S II]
